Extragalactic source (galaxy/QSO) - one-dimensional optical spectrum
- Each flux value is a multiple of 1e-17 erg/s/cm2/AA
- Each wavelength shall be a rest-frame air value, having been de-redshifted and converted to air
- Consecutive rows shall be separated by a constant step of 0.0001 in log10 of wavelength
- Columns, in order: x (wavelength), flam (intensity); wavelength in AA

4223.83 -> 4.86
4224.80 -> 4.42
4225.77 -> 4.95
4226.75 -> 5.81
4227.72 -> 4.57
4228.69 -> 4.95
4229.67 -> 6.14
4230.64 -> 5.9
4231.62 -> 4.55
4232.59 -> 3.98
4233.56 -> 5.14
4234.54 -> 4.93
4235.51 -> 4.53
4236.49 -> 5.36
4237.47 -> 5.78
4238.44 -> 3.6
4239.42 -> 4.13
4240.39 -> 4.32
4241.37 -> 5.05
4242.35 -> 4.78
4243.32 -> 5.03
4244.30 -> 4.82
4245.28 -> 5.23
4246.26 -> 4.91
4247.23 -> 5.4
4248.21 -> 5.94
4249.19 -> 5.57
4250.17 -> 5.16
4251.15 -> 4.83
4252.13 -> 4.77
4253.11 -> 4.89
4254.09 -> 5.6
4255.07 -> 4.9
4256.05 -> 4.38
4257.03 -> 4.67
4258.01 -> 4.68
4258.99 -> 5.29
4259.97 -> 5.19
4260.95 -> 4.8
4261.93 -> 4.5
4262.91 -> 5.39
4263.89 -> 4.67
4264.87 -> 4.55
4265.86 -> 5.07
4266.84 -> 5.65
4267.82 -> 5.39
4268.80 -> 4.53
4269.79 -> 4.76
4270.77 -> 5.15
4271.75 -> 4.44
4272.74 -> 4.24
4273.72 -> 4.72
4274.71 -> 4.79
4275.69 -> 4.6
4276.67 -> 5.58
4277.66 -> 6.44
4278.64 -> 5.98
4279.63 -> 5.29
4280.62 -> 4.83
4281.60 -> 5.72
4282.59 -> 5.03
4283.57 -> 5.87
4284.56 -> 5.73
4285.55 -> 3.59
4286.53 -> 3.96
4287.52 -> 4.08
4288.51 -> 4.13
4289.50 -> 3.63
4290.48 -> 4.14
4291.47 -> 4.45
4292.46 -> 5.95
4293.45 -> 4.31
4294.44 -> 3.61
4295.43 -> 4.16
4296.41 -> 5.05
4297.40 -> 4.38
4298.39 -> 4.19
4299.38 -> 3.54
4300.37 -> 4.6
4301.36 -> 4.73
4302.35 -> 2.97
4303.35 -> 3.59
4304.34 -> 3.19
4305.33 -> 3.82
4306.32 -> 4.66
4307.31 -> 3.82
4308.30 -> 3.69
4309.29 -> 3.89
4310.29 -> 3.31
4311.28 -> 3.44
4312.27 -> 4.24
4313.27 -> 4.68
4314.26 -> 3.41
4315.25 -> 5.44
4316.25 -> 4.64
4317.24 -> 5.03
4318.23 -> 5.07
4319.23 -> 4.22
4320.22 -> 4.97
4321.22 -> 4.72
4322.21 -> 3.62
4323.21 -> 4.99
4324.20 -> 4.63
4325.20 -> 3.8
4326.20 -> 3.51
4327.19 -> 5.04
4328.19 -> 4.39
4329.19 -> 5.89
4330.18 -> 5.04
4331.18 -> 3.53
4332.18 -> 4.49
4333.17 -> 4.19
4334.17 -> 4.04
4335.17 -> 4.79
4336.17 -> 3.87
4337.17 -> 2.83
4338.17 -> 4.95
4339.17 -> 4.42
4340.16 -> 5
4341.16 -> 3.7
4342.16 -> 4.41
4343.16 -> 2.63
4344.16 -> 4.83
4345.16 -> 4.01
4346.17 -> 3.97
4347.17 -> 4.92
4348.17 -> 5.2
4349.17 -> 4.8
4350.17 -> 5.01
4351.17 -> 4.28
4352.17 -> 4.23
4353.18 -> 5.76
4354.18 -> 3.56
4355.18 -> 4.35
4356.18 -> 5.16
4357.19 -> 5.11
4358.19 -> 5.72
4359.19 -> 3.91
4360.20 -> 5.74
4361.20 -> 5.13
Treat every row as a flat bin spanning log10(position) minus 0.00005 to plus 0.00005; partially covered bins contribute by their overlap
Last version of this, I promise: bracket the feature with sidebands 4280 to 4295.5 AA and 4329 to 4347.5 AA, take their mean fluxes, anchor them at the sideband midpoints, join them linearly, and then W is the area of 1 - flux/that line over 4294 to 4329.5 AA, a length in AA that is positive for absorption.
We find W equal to 1.5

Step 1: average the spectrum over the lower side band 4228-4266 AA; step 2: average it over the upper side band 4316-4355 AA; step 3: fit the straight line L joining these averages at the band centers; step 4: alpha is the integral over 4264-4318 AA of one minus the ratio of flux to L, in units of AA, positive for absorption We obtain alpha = 1.9 AA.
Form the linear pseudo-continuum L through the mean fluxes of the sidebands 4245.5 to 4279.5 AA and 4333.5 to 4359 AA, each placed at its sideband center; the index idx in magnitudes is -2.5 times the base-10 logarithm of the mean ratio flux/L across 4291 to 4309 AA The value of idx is 0.155 mag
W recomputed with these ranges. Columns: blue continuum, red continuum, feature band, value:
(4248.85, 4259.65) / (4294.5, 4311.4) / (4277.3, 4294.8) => -2.0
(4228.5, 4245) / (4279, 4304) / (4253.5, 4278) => -1.5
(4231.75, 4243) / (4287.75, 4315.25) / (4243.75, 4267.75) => -2.8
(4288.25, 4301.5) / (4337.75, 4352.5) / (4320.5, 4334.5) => -0.1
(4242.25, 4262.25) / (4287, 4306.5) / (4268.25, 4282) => -1.5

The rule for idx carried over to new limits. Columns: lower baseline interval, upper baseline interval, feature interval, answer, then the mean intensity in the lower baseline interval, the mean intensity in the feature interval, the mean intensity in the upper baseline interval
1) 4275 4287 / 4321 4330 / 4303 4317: 0.19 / 5.22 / 4.01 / 4.52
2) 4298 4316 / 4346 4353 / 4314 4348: -0.01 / 3.96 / 4.4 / 4.71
